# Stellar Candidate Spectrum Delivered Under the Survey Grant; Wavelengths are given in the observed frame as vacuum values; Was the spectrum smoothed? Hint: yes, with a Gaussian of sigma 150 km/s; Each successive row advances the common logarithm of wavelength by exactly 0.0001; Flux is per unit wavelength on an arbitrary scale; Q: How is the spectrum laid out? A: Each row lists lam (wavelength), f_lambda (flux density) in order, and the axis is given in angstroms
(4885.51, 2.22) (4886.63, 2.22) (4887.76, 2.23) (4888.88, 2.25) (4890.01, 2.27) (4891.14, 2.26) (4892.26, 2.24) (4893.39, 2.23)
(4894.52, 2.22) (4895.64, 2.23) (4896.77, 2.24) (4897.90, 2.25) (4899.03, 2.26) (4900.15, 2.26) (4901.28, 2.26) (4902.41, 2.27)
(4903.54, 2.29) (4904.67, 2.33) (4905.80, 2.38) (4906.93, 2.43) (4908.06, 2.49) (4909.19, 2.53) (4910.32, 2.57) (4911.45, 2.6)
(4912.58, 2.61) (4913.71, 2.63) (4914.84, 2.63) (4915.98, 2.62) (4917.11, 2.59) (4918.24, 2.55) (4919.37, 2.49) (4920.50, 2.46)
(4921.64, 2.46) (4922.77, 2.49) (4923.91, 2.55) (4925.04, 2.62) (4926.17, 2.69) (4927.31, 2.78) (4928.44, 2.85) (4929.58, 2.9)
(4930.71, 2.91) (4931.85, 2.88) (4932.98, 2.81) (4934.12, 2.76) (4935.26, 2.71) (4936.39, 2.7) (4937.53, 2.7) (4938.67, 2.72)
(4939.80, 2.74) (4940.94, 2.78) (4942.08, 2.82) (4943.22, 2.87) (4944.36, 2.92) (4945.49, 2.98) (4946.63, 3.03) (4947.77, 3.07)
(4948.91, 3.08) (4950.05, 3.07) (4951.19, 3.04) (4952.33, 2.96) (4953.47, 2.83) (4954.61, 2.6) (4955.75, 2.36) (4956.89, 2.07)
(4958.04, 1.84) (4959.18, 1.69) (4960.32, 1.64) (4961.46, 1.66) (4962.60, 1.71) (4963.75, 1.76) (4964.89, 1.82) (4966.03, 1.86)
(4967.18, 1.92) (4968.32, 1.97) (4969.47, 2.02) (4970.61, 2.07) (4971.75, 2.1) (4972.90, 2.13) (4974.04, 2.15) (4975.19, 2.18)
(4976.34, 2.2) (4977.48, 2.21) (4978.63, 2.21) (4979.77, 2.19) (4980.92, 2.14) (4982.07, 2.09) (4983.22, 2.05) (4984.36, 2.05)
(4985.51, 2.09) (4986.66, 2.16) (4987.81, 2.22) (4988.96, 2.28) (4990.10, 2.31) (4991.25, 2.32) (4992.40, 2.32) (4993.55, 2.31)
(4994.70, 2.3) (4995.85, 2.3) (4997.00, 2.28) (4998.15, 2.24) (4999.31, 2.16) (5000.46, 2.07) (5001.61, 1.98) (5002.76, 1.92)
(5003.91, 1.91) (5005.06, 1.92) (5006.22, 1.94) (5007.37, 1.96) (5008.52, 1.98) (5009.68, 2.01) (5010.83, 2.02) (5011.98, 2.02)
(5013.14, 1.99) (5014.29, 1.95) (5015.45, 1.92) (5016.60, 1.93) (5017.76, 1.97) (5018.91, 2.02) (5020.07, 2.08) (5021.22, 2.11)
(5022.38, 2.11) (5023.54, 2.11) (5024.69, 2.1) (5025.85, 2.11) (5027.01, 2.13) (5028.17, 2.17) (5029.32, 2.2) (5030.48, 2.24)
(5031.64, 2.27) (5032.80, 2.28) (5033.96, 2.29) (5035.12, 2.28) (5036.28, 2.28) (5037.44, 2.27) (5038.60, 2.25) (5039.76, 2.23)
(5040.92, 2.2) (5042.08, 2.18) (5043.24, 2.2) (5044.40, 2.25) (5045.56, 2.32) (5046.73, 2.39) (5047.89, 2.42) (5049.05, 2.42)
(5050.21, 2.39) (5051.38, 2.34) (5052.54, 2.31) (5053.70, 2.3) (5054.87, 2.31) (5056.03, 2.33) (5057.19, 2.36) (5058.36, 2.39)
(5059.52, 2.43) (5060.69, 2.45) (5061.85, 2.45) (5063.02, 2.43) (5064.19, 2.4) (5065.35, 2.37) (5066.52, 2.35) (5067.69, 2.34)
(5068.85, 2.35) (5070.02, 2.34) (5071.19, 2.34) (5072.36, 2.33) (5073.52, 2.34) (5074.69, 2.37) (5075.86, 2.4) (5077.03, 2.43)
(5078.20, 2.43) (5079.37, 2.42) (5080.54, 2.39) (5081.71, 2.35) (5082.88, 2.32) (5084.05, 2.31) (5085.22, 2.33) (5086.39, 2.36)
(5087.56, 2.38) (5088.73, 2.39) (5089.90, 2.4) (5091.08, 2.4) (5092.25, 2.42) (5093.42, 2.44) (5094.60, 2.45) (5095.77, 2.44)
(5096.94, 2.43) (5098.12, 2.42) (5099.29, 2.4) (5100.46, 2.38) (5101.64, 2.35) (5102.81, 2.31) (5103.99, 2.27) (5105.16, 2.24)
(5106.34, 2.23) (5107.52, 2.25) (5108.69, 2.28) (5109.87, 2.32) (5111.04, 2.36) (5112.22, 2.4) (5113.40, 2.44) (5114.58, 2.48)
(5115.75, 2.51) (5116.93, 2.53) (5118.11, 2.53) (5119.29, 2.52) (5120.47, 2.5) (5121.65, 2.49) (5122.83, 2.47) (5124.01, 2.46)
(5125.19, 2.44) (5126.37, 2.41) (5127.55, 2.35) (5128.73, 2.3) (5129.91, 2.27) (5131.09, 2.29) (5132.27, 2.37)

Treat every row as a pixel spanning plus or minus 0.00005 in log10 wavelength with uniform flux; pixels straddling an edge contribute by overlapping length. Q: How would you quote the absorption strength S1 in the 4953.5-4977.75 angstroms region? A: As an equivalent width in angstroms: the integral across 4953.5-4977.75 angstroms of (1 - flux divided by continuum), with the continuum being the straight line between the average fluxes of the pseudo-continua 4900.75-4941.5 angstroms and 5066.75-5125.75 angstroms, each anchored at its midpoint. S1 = 5.1 angstroms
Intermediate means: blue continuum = 2.61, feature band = 2.01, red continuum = 2.39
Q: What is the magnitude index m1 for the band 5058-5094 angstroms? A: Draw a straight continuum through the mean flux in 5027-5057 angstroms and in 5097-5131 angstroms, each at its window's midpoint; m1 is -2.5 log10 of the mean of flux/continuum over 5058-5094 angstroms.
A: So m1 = -0.02 mag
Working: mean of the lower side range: 2.28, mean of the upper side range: 2.39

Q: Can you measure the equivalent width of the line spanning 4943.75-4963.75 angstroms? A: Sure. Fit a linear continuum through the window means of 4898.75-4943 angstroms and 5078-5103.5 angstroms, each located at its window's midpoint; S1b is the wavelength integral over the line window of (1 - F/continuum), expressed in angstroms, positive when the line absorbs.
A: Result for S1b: 0.6 angstroms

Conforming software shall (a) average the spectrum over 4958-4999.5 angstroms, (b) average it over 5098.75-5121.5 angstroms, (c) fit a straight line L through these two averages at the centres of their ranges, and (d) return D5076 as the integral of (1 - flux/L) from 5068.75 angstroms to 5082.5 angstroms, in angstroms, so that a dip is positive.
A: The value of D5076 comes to -0.4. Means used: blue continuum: 2.08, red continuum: 2.39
